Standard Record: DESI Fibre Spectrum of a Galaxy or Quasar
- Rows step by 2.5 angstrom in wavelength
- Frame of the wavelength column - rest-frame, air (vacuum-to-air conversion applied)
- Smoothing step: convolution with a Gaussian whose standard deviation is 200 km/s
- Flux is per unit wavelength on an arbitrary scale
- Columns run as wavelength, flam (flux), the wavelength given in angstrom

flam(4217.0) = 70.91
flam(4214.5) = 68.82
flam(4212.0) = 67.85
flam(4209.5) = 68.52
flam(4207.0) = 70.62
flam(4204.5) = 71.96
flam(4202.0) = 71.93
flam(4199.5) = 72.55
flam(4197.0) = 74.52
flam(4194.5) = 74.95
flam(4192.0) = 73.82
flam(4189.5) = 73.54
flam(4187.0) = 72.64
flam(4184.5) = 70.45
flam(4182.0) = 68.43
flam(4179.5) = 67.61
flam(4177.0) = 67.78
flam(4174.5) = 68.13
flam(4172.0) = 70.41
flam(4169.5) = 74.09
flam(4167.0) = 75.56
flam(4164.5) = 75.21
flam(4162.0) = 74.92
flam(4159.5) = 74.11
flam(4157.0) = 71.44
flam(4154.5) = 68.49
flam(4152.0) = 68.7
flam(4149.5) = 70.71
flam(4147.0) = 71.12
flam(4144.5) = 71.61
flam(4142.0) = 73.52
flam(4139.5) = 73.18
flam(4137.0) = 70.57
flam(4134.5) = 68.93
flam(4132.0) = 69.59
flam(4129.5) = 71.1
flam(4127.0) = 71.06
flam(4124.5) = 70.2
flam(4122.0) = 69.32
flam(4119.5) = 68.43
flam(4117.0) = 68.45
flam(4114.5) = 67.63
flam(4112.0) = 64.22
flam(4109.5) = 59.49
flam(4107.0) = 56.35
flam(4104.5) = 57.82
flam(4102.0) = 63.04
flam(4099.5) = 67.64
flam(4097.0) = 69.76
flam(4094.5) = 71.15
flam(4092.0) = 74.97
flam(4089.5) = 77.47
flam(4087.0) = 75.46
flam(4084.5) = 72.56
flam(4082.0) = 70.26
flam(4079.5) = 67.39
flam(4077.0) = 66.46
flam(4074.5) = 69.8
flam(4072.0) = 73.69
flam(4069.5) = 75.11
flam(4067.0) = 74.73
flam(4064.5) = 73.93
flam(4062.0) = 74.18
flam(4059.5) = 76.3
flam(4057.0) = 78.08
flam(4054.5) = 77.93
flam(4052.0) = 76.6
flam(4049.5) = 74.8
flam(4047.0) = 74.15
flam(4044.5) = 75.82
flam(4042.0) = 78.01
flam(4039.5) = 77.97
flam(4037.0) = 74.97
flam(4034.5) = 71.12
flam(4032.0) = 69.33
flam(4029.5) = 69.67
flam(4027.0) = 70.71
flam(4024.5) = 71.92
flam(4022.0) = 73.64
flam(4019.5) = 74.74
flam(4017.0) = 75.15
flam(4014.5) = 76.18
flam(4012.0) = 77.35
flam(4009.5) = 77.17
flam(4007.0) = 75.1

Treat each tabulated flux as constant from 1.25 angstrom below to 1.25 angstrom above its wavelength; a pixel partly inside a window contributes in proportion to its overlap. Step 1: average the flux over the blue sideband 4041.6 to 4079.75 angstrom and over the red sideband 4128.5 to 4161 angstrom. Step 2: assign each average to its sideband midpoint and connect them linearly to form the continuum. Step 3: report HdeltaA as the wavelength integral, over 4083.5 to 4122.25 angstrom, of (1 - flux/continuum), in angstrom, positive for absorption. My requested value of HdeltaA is 2.7 angstrom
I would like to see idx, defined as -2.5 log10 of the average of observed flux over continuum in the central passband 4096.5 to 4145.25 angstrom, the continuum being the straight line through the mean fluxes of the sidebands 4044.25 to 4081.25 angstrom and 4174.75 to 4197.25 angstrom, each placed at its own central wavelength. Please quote 0.079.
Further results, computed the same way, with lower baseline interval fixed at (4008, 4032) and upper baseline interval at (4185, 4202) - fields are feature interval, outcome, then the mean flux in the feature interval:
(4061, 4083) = 0.03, 71.7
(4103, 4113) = 0.23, 59.4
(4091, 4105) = 0.09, 67.8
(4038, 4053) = -0.04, 76.2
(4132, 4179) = 0.03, 71.5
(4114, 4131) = 0.06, 69.5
